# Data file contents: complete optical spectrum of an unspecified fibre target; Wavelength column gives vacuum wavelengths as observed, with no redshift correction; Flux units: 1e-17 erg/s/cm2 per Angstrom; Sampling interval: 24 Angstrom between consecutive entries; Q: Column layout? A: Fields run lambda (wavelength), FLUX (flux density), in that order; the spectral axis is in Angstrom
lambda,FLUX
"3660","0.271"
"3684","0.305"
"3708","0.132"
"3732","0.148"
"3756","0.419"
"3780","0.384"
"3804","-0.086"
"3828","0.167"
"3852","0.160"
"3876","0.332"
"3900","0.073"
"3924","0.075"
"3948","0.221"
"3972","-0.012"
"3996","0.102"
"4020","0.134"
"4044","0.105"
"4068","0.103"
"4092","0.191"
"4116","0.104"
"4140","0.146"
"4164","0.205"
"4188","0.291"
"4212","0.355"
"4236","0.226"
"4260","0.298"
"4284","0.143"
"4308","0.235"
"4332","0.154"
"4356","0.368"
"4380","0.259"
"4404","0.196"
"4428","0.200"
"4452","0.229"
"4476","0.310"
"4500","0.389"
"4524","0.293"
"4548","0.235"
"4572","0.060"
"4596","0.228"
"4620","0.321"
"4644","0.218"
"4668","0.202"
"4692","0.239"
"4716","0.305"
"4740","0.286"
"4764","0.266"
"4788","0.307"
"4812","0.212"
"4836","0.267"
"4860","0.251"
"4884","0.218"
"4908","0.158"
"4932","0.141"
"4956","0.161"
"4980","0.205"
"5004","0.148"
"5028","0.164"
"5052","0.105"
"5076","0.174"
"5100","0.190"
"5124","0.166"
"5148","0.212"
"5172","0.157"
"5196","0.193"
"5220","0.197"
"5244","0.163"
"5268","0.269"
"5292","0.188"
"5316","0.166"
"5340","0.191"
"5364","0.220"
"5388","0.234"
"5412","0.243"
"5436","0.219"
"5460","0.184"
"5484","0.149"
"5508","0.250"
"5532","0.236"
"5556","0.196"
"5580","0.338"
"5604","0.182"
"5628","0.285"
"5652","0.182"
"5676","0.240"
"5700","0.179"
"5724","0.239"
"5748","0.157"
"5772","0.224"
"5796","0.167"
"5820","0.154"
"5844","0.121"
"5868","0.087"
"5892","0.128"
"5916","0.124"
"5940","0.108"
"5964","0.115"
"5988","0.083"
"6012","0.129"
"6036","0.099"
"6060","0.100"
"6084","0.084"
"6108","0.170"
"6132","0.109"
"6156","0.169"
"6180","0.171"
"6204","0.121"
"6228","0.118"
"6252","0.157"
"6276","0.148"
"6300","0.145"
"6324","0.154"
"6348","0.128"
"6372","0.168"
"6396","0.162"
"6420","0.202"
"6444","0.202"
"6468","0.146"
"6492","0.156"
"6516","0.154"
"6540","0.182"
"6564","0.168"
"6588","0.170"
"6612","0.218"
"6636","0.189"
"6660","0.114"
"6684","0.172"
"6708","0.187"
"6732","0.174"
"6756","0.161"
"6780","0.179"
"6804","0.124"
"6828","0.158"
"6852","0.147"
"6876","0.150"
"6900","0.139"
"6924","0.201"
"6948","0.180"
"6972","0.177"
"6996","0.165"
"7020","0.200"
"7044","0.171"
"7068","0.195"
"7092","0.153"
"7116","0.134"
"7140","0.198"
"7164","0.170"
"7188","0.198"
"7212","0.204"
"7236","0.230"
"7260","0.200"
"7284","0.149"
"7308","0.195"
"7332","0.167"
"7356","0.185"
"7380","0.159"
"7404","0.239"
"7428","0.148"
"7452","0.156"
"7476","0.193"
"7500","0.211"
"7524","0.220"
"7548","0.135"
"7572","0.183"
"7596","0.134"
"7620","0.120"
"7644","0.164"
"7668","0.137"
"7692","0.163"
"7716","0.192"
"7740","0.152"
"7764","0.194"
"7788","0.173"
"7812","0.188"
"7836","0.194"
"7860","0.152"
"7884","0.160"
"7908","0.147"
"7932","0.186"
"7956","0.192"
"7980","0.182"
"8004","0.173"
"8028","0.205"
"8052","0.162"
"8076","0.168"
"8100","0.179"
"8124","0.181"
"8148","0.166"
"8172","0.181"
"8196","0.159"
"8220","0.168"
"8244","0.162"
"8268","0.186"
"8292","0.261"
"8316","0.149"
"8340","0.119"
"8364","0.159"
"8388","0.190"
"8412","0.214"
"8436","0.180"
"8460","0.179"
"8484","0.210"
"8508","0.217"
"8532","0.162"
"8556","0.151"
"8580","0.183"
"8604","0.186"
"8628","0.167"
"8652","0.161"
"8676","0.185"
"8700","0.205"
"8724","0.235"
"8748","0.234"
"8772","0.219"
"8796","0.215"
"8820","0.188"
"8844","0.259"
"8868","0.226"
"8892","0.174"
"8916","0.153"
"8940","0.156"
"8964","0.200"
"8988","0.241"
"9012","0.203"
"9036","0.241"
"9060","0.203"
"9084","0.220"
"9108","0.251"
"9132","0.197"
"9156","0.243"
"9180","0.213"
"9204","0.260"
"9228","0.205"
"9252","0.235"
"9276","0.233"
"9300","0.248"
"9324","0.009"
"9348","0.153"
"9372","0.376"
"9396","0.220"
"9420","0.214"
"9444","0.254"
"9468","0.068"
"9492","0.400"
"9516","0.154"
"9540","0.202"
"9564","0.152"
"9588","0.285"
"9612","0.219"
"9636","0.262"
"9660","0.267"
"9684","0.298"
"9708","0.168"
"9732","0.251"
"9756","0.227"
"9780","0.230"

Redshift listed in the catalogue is 1.17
